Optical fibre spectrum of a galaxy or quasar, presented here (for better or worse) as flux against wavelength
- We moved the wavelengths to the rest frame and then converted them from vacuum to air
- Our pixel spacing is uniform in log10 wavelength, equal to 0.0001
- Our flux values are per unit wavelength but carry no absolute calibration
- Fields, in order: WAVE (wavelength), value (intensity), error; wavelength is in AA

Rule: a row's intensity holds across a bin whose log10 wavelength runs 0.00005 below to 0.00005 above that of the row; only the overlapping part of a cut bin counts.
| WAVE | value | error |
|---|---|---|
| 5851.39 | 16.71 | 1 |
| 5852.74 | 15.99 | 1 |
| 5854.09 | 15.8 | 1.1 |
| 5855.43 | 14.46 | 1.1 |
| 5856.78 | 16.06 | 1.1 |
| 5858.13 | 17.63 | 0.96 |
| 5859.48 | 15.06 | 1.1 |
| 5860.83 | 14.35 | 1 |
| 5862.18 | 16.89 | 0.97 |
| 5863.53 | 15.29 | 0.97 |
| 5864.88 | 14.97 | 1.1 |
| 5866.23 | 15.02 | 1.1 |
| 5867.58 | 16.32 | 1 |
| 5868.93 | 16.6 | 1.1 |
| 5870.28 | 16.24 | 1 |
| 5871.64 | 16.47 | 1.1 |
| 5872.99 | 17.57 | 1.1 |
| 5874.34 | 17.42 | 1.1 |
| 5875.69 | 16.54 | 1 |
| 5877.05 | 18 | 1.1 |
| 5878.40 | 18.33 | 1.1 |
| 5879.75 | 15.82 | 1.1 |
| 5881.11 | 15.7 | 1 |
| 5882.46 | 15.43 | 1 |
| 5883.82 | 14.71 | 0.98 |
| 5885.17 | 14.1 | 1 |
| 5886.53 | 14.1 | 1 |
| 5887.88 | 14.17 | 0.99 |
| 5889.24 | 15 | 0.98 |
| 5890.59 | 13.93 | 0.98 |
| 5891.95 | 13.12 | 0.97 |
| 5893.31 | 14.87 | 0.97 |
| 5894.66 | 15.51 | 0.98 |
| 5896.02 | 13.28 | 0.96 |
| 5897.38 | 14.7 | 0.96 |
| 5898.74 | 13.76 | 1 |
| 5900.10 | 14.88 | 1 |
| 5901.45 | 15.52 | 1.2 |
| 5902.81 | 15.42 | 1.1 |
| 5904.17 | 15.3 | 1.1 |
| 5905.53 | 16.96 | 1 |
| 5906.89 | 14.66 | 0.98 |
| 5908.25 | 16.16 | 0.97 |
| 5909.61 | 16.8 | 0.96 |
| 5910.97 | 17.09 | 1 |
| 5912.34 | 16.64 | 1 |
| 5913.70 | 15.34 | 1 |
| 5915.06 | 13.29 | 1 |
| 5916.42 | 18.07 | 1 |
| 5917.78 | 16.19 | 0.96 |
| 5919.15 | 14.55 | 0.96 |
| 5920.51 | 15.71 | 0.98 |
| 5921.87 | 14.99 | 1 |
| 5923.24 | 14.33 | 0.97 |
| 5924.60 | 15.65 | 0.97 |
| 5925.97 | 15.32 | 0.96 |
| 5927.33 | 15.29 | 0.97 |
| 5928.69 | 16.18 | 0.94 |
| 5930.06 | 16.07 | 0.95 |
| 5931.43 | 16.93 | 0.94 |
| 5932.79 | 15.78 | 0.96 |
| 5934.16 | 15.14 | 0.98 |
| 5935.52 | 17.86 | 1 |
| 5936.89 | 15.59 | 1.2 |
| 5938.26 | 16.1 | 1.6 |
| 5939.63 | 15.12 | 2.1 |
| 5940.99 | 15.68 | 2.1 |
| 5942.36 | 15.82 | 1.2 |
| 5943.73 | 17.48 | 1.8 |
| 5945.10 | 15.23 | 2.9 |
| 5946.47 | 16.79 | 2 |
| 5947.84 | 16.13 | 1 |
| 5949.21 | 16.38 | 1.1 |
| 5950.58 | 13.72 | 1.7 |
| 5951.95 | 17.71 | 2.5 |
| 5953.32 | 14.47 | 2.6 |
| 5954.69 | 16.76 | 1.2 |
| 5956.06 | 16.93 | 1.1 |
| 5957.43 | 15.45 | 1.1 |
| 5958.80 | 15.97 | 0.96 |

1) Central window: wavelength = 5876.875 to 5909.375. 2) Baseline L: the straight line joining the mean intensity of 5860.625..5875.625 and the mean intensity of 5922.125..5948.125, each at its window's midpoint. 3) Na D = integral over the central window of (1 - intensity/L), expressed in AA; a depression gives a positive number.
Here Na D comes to 1.9 AA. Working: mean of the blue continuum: 16.2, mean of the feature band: 15.1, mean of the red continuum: 15.9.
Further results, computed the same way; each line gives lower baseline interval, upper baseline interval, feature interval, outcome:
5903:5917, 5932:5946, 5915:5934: 0.40 AA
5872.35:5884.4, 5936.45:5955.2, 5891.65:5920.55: 1.69 AA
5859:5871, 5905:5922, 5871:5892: 0.01 AA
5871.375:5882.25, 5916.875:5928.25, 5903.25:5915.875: -0.02 AA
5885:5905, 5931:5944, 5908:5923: -0.54 AA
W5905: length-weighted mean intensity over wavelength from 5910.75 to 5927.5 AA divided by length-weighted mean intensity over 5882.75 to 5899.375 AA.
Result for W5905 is 1.09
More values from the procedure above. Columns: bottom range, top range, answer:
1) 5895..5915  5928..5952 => 1.04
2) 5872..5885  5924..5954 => 0.96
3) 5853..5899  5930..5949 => 1.04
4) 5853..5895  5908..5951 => 1.01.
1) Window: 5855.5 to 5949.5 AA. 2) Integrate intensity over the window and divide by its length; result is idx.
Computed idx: 15.7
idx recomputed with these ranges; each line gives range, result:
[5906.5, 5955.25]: 15.9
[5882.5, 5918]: 15.1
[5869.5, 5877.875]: 17.1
